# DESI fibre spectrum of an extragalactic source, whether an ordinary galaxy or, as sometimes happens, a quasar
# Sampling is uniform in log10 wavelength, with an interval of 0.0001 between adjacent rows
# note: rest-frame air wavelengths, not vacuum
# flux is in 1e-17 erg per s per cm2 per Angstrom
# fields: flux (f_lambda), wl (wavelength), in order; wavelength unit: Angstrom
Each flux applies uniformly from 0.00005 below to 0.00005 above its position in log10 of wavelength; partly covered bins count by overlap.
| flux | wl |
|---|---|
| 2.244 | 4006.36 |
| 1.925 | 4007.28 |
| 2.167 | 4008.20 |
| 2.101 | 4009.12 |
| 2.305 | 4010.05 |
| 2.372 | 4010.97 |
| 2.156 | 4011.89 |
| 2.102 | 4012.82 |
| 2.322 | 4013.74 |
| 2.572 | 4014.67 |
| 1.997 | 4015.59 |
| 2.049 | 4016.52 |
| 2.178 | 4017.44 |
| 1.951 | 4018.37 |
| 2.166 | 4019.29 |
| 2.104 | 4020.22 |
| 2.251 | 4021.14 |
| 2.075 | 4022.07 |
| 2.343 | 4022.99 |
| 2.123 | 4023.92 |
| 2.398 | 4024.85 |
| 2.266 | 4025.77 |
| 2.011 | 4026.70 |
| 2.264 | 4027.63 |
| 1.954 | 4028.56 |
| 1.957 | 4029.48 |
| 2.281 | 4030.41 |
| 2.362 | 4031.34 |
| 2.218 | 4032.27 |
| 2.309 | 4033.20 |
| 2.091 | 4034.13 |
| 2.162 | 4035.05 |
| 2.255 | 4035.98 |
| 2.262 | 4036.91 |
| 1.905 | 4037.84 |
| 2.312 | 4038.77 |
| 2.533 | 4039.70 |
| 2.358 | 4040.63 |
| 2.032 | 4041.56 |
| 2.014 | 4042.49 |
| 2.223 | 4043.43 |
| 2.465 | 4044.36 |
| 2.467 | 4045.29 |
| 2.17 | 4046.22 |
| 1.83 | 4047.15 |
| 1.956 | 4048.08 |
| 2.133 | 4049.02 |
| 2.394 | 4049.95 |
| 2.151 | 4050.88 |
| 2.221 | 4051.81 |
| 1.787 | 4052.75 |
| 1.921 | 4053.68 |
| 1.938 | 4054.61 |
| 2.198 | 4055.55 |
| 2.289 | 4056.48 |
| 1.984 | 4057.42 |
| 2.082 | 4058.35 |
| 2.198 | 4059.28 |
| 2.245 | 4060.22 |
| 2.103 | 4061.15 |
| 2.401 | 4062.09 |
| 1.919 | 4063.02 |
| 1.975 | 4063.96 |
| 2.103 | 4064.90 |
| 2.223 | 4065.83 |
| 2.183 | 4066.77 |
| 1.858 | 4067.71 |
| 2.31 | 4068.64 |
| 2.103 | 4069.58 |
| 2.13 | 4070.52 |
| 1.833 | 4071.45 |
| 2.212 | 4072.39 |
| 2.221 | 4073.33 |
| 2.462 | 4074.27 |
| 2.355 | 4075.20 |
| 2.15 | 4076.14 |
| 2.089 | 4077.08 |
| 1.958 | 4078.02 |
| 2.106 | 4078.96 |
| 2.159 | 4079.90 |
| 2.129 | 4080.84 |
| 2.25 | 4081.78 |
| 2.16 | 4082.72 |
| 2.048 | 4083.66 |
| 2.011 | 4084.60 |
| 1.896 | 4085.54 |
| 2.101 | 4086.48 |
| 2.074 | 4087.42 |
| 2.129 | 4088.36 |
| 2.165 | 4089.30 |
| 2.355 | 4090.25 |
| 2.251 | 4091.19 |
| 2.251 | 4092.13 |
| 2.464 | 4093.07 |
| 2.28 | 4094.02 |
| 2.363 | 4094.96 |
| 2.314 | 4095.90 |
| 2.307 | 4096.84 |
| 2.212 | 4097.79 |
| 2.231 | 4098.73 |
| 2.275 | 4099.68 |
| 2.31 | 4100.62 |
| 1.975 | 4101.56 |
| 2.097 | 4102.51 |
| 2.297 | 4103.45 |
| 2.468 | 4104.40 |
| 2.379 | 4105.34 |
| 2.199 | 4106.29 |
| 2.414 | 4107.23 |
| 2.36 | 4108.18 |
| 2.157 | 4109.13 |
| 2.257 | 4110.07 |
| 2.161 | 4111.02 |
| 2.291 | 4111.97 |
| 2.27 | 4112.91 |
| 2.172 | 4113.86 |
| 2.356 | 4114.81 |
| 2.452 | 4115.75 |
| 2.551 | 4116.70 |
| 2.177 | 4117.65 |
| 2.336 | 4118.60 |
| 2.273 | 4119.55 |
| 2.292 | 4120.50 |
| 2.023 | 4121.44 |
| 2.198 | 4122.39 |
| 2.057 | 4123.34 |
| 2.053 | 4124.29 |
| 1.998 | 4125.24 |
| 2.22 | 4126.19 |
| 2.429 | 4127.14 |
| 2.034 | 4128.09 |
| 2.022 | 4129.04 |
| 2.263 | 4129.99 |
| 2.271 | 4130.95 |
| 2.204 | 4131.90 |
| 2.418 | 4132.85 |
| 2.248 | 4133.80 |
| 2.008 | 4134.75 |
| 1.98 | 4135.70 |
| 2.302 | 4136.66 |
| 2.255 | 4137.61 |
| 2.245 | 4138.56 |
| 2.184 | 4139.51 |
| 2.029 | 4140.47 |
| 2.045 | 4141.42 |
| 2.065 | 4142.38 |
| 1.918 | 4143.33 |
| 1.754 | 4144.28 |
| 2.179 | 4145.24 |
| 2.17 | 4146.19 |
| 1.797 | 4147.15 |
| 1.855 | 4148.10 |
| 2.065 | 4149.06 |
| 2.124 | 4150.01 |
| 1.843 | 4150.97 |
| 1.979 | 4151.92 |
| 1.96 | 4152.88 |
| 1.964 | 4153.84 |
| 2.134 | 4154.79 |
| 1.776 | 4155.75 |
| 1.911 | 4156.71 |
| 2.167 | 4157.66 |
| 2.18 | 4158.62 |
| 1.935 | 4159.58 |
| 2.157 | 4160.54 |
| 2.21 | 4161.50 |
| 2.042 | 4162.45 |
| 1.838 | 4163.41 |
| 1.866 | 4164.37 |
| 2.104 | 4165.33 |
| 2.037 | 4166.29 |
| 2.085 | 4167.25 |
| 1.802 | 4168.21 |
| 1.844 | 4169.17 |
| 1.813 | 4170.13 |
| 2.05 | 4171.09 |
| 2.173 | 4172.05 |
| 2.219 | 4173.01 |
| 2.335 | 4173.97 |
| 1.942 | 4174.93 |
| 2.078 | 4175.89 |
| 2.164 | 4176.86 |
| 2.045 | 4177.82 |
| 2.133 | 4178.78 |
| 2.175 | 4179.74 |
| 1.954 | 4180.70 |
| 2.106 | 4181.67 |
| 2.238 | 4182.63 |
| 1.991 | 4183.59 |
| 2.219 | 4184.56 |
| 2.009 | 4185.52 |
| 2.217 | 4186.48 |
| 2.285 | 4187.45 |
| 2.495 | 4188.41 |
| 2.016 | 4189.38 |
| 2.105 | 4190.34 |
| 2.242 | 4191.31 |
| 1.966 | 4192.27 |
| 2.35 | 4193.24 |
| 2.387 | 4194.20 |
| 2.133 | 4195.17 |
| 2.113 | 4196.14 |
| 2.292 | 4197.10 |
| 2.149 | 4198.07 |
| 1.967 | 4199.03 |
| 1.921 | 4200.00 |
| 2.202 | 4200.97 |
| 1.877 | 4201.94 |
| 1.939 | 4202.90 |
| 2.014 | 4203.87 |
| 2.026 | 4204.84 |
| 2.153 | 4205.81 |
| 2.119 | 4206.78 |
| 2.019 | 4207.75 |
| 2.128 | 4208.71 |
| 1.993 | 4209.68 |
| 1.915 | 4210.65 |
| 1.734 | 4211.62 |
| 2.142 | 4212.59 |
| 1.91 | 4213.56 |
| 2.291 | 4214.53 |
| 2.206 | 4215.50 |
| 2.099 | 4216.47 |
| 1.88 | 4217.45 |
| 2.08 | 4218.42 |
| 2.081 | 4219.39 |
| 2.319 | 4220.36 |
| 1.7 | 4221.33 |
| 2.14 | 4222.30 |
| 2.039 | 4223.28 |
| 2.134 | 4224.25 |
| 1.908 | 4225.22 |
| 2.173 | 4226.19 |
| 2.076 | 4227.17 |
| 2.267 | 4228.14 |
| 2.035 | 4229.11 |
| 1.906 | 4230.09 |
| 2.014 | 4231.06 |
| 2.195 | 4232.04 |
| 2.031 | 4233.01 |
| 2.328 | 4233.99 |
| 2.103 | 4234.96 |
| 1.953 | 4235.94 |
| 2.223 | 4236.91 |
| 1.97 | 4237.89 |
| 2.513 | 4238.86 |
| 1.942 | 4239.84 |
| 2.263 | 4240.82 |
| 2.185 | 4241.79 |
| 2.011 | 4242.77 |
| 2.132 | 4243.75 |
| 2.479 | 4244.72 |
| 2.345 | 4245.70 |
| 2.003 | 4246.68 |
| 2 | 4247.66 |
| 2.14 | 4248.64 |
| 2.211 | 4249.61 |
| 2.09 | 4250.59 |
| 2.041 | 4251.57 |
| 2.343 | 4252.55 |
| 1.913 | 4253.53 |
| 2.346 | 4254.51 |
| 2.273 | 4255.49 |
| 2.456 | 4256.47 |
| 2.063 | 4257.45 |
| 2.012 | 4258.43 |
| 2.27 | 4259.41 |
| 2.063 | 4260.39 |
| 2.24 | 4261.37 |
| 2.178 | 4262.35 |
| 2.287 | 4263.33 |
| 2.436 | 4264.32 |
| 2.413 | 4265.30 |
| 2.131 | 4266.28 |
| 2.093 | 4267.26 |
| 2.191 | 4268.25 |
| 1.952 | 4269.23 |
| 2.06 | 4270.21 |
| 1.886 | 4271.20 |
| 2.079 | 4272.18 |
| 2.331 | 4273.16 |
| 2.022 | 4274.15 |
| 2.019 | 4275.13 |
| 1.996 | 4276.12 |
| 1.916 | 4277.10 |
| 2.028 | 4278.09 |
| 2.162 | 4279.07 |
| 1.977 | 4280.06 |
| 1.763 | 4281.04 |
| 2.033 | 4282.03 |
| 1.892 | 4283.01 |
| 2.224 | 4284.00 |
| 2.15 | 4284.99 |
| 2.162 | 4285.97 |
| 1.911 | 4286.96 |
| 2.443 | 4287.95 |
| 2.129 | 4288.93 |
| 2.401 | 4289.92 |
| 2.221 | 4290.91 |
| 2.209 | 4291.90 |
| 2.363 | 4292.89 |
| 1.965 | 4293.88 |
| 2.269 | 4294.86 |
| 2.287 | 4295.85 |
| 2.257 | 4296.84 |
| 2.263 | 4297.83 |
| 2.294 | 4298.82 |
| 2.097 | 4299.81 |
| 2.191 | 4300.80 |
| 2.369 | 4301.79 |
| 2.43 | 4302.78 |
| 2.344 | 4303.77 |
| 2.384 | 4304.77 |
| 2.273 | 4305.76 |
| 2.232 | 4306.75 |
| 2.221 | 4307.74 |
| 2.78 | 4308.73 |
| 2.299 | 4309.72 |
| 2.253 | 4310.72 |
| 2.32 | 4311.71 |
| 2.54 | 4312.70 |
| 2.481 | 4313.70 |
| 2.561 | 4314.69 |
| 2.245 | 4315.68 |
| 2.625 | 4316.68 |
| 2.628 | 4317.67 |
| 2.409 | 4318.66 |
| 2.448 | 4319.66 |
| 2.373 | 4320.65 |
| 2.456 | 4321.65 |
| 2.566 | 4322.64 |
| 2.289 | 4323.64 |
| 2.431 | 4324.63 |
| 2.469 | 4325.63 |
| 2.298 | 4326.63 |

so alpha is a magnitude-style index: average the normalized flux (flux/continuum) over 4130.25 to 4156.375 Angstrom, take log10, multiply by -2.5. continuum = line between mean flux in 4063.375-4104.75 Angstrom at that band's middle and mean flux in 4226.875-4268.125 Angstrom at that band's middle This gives 0.05 mag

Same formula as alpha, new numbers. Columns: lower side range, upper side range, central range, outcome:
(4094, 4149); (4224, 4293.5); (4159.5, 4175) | 0.07 mag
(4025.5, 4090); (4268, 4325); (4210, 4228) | 0.08 mag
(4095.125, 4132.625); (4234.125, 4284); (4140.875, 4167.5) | 0.11 mag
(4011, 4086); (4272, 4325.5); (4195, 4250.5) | 0.07 mag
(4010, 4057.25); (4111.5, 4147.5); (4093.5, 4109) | -0.05 mag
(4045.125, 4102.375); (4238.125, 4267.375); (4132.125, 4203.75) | 0.05 mag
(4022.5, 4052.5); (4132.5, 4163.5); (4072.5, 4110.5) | -0.05 mag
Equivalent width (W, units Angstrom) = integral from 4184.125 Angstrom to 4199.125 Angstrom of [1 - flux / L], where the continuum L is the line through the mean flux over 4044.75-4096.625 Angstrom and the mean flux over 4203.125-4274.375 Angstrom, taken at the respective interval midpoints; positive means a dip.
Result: -0.4 Angstrom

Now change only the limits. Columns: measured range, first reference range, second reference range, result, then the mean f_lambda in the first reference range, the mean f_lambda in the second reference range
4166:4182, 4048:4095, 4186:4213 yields 0.4 Angstrom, 2.14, 2.1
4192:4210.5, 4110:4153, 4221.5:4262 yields 0.4 Angstrom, 2.15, 2.14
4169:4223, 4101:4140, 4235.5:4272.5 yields 2.5 Angstrom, 2.23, 2.16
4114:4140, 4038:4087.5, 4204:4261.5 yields -1.1 Angstrom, 2.14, 2.11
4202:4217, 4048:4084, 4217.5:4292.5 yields 0.6 Angstrom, 2.13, 2.13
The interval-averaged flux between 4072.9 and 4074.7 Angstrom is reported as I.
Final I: 2.34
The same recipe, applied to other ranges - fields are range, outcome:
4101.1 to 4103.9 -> 2.12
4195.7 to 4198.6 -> 2.19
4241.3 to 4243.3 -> 2.1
